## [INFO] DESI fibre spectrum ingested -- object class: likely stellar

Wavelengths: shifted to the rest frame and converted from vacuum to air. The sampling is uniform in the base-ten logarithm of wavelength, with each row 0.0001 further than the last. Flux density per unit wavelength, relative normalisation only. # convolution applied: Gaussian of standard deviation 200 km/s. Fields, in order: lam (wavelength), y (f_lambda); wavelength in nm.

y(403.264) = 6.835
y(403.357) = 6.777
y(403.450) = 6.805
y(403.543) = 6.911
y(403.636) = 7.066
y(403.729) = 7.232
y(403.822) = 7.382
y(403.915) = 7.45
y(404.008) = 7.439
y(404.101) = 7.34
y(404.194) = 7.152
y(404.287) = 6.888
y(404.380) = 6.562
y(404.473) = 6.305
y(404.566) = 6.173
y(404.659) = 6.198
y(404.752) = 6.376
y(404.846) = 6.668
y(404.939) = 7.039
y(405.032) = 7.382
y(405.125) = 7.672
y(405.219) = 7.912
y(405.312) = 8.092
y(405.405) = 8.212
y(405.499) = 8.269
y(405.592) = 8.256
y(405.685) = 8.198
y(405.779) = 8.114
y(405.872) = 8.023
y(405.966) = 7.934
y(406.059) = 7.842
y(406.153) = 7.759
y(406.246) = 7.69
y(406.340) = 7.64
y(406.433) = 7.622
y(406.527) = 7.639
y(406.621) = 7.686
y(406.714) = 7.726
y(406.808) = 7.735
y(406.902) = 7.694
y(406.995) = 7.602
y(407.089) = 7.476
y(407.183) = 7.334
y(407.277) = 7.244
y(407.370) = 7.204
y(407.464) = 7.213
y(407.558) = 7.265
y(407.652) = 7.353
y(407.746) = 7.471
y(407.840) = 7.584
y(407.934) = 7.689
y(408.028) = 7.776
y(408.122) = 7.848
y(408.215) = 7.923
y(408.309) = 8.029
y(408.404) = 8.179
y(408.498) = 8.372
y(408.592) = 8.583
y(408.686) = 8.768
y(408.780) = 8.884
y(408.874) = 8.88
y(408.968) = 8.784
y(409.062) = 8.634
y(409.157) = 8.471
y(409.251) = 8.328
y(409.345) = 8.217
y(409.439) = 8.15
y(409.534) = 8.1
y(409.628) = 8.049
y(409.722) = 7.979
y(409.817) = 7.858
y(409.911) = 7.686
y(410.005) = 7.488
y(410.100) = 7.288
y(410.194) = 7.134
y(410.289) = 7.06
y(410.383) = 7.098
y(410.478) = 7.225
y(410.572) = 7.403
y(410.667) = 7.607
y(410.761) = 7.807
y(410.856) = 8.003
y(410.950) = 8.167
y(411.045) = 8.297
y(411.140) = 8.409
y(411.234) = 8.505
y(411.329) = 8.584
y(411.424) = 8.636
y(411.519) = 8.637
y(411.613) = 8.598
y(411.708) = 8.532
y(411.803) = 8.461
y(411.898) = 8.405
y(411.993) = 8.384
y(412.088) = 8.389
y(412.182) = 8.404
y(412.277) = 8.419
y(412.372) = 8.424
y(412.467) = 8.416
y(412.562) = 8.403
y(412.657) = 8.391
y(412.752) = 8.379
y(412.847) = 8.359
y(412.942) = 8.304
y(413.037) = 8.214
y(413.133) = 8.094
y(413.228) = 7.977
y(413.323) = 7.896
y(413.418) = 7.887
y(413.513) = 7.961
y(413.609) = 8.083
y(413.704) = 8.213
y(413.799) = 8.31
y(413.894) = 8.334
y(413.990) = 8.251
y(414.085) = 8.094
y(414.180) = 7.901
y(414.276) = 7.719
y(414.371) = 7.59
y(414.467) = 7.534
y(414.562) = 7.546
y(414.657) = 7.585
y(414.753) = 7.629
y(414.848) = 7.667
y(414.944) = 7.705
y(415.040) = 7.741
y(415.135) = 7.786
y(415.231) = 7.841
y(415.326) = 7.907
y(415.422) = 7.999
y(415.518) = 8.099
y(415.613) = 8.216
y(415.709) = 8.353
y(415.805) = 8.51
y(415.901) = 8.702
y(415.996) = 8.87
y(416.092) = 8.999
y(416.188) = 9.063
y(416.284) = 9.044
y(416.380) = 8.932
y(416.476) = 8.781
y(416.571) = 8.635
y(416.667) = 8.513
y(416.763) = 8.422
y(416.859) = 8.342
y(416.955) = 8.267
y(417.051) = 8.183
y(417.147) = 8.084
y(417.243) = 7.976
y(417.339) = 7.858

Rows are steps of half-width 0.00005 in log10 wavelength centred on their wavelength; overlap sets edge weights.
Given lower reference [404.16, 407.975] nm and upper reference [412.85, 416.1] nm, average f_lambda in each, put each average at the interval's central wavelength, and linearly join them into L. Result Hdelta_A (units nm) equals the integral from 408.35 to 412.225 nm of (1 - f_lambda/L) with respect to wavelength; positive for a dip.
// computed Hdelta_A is -0.20 nm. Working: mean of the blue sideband 7.46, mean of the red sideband 8.04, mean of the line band 8.16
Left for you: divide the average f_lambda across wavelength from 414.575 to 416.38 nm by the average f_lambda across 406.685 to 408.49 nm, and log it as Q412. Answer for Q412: 1.08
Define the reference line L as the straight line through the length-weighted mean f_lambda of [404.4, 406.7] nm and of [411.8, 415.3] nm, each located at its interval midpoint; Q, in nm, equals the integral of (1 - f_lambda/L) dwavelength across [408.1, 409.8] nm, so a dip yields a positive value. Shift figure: -0.13 nm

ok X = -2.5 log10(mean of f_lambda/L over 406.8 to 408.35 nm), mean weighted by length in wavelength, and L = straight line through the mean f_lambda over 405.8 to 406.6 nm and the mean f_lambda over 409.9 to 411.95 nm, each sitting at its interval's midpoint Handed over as 0.04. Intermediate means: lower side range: 7.77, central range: 7.55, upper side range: 7.96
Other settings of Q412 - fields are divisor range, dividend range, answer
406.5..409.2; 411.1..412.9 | 1.07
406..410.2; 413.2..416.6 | 1.04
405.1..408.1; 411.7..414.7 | 1.06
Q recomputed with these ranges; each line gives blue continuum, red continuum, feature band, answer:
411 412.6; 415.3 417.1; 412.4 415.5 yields 0.182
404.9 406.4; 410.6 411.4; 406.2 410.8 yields 0.130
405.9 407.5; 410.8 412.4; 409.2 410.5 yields 0.068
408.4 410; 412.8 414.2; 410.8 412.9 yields -0.053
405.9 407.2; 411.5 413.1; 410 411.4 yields 0.077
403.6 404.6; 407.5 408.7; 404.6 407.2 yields -0.081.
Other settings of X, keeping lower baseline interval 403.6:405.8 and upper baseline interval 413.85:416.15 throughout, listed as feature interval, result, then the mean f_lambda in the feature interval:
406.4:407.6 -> 0.00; 7.49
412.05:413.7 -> -0.05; 8.23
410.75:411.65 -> -0.08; 8.39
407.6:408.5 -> -0.04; 7.79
